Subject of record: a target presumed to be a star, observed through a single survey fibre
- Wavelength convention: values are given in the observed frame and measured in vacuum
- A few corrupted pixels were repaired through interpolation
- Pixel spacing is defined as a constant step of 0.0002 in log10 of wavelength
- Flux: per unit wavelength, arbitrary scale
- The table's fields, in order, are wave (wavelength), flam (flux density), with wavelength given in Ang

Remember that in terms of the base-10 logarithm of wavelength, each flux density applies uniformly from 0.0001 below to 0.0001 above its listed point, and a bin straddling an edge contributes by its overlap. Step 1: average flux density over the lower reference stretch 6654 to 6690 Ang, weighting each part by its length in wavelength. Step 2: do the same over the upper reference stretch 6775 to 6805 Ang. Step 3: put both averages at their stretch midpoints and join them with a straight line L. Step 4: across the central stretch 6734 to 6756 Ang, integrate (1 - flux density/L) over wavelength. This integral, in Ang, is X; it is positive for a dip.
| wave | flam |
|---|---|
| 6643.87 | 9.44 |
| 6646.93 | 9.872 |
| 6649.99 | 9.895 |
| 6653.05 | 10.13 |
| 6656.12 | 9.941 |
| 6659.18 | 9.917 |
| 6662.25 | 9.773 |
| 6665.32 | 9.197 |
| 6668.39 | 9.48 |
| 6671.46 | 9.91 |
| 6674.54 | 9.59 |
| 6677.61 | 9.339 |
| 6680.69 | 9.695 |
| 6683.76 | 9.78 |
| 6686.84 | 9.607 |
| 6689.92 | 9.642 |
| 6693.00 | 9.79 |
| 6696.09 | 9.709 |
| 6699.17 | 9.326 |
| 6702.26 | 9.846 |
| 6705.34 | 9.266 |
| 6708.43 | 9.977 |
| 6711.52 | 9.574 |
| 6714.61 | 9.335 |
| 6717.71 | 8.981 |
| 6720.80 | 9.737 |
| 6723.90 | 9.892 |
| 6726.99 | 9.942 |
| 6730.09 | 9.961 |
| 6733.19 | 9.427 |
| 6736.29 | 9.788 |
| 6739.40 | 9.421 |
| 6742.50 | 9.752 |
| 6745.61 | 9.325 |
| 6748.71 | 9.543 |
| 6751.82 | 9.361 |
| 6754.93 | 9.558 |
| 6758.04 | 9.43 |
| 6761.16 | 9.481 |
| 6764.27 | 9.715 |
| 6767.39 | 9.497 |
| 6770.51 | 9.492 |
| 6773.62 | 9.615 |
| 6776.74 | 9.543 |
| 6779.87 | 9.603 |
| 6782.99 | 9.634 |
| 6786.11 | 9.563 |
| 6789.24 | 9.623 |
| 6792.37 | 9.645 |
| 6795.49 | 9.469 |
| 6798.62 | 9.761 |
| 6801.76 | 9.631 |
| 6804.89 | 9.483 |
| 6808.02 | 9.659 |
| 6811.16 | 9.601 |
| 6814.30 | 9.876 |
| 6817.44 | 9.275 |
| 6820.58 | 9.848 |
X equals 0.2 Ang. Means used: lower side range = 9.66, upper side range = 9.6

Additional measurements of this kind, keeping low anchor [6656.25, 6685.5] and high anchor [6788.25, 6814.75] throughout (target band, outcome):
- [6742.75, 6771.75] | 0.4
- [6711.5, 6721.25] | 0.3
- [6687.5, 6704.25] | 0.0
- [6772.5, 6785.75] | 0.1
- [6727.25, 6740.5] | -0.1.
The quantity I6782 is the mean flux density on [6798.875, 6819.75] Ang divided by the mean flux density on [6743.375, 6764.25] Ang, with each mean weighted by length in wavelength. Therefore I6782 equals 1.0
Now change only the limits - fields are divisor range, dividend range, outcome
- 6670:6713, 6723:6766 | 1.00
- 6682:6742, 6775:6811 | 1.00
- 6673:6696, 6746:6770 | 0.99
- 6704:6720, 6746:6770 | 1.01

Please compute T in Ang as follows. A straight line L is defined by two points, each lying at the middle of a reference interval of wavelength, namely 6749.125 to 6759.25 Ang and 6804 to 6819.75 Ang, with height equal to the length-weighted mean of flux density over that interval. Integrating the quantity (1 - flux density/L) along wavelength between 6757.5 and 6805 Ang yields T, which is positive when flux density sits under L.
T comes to -0.3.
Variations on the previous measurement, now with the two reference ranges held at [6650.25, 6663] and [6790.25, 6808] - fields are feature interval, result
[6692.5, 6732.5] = 0.74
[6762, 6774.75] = 0.14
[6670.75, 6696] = 0.56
